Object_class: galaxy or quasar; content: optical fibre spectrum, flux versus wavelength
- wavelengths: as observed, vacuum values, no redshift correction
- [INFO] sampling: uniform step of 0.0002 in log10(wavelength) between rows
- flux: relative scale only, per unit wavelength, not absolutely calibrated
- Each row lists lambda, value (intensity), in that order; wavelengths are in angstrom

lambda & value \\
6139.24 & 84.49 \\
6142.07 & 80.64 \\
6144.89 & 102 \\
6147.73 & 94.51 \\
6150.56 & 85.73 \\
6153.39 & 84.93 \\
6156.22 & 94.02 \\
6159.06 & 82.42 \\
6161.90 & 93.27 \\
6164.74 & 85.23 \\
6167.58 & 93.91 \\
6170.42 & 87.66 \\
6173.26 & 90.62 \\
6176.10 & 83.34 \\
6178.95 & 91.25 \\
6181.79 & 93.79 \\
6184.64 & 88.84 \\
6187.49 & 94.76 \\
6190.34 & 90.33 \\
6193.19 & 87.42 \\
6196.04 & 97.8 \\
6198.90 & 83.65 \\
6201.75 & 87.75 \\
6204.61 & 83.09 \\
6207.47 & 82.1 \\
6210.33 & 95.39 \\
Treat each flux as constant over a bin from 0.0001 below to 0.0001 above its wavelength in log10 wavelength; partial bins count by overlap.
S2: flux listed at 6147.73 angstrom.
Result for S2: 94.51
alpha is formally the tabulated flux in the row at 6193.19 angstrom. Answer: 87.42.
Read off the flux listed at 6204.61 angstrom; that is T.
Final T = 83.09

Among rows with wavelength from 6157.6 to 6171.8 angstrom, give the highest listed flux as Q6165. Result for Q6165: 93.91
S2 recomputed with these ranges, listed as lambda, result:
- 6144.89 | 102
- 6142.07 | 80.64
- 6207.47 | 82.1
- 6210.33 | 95.39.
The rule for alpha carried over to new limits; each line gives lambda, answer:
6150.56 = 85.73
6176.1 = 83.34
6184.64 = 88.84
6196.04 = 97.8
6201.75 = 87.75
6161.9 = 93.27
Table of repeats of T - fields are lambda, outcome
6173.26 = 90.62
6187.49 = 94.76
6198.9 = 83.65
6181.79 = 93.79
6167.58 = 93.91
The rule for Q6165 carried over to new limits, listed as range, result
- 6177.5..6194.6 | 94.76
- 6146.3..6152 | 94.51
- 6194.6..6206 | 97.8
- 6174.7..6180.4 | 91.25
